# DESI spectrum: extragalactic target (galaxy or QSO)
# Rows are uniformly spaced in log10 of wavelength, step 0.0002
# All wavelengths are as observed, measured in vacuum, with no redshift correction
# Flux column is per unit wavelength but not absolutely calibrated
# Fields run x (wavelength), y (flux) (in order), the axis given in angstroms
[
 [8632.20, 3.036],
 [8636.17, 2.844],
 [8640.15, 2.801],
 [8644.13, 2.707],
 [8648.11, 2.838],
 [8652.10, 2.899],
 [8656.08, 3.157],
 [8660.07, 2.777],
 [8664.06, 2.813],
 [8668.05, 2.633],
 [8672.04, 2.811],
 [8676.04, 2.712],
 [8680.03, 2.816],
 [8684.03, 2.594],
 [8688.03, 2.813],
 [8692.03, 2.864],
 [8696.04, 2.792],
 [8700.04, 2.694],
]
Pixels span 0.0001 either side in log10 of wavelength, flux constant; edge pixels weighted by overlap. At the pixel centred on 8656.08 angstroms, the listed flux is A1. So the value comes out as 3.157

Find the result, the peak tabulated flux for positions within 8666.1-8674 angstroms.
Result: 2.811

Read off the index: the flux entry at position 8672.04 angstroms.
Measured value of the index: 2.811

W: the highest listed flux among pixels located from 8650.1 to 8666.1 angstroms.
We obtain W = 3.157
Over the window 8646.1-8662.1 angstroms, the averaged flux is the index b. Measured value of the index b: 2.92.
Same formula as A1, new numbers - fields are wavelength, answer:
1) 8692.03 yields 2.864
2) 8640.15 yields 2.801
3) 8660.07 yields 2.777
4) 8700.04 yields 2.694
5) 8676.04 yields 2.712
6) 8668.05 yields 2.633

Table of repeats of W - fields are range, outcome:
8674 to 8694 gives 2.864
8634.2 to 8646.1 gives 2.844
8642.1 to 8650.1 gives 2.838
